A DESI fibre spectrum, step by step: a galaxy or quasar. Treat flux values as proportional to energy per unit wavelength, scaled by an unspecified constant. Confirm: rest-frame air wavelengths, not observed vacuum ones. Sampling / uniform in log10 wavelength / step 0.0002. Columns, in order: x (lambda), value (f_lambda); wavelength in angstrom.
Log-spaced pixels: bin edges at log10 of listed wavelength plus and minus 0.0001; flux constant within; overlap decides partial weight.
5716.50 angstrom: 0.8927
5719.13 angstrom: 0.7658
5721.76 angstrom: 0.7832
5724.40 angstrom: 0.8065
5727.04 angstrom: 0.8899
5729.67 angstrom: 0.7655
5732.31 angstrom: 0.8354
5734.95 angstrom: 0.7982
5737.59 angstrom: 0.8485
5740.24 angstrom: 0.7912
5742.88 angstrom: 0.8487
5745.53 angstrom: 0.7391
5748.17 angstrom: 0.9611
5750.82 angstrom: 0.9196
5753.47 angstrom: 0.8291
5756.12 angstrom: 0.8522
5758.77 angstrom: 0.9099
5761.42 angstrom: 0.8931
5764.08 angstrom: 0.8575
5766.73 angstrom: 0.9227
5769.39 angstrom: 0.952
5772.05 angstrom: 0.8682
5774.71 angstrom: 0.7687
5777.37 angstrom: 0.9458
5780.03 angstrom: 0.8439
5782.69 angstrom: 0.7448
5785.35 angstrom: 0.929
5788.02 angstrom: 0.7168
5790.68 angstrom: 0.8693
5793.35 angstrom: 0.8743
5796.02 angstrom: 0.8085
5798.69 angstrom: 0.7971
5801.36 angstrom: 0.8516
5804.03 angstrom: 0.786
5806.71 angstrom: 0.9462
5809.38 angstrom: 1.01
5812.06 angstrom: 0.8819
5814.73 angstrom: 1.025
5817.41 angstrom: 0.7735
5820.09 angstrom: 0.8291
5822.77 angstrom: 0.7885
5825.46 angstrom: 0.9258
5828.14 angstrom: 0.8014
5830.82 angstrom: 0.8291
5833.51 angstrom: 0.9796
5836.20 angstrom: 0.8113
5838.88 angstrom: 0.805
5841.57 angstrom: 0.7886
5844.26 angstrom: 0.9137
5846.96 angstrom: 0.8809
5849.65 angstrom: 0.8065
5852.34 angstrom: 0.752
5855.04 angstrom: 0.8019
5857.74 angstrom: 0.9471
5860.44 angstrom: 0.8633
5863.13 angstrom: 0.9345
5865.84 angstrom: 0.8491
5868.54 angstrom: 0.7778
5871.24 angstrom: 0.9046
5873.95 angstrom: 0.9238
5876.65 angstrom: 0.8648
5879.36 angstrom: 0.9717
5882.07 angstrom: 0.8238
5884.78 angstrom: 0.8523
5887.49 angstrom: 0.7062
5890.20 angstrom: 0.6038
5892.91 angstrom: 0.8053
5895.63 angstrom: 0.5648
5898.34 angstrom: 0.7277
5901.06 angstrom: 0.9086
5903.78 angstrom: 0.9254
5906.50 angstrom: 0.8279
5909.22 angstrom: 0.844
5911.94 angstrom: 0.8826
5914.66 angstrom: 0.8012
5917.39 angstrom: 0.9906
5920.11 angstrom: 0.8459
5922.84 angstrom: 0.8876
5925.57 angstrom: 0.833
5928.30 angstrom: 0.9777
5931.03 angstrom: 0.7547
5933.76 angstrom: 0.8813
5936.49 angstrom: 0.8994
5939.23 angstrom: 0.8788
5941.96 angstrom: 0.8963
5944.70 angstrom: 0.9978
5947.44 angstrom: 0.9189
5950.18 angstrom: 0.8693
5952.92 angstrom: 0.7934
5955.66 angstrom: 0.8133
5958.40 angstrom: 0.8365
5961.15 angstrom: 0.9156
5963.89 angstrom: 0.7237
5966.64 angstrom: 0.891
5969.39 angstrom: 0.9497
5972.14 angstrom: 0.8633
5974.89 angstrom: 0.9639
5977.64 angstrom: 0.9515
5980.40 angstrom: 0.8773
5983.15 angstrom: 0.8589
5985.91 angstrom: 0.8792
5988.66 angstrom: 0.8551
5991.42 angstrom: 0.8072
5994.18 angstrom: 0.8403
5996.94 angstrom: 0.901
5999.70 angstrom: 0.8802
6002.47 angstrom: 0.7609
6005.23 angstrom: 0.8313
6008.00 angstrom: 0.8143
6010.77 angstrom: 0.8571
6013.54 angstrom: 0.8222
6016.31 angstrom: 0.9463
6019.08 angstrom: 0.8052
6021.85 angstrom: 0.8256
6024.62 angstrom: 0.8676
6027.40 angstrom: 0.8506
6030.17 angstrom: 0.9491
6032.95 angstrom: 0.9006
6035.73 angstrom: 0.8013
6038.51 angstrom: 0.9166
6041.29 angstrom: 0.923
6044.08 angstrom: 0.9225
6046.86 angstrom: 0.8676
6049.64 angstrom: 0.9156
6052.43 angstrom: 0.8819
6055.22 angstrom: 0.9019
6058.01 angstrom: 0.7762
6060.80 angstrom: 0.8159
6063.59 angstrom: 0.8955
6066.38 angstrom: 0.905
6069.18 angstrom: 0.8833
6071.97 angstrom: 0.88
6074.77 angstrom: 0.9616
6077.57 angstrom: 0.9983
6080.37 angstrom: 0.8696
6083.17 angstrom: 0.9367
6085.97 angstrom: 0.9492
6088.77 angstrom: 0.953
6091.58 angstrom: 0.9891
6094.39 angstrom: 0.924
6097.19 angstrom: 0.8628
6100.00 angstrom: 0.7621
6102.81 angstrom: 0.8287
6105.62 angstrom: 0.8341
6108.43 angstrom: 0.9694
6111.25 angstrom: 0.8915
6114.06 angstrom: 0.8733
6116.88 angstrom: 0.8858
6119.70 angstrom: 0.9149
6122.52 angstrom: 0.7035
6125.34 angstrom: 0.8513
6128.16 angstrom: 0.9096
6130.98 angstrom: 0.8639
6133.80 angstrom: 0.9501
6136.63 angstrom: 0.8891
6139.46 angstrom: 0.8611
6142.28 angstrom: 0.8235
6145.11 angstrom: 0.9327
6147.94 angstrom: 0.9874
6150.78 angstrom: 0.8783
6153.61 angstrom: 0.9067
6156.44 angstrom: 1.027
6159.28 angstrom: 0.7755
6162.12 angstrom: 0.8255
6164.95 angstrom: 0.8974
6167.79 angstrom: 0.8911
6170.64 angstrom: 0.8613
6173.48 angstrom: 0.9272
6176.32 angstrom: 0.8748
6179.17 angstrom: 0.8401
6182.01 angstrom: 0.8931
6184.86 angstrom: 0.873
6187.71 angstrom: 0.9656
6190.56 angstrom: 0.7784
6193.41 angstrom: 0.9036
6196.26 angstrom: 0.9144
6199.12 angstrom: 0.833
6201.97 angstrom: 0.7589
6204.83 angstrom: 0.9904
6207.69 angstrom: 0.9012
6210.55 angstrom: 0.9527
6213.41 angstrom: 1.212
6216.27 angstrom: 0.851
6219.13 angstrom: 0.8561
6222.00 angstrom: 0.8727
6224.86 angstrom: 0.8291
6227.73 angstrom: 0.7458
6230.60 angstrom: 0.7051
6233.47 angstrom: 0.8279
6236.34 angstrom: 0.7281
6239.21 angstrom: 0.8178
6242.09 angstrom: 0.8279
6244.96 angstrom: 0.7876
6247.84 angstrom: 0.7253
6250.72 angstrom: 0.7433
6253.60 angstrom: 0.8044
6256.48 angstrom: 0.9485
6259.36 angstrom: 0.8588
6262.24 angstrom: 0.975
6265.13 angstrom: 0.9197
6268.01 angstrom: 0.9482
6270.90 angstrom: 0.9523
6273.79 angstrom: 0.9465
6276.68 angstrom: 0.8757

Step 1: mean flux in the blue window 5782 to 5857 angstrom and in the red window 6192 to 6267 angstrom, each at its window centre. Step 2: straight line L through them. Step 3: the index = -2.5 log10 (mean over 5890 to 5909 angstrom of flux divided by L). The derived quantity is 0.09 mag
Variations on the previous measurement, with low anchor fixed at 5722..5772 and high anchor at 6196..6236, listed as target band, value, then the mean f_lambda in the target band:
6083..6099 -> -0.08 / 0.931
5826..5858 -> 0.02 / 0.842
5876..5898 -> 0.12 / 0.769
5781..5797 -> 0.04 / 0.825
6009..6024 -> 0.02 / 0.851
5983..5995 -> 0.02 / 0.848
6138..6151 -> -0.04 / 0.898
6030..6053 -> -0.04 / 0.895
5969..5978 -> -0.08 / 0.928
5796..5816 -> -0.04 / 0.893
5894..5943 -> 0.01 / 0.851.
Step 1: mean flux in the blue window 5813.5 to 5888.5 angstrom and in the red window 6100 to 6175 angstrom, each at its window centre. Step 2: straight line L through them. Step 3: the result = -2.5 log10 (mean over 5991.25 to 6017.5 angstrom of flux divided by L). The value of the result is 0.03 mag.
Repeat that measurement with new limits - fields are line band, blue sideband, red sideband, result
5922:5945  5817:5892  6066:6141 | -0.035 mag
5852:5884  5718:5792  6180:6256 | -0.031 mag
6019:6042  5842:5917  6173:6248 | -0.035 mag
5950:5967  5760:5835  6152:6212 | 0.057 mag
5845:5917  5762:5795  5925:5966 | 0.041 mag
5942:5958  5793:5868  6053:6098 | 0.005 mag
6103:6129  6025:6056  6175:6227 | 0.031 mag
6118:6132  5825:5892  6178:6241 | 0.014 mag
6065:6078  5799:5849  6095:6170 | -0.054 mag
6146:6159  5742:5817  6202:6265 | -0.093 mag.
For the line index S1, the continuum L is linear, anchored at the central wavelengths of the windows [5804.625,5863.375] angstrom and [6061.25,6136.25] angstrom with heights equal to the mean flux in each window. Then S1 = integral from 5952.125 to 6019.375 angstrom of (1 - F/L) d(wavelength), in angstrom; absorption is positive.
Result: 1.71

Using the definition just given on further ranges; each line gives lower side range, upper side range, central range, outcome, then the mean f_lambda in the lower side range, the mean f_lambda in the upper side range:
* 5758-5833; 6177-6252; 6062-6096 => -2.9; 0.863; 0.852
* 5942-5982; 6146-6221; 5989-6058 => 1.8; 0.883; 0.899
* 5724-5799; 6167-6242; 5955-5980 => -0.7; 0.849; 0.868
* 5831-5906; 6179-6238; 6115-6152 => -0.9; 0.833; 0.869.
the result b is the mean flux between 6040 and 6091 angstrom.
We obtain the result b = 0.903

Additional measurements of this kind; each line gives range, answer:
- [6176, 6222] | 0.9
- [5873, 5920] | 0.825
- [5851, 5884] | 0.867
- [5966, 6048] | 0.873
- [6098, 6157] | 0.881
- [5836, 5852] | 0.831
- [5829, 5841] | 0.85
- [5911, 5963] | 0.876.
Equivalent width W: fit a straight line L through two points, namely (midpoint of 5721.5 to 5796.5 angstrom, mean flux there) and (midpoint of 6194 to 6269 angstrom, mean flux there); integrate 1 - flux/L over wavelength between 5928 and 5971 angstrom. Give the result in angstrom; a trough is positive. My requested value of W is -1.0 angstrom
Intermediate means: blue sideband 0.849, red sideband 0.859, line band 0.872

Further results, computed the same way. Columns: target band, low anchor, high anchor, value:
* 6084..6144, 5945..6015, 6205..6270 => -1.5 angstrom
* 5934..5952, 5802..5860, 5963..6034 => -0.9 angstrom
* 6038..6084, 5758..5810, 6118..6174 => -0.9 angstrom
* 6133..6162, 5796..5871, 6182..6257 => -1.6 angstrom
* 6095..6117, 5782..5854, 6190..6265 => -0.3 angstrom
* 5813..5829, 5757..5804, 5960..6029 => -0.1 angstrom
